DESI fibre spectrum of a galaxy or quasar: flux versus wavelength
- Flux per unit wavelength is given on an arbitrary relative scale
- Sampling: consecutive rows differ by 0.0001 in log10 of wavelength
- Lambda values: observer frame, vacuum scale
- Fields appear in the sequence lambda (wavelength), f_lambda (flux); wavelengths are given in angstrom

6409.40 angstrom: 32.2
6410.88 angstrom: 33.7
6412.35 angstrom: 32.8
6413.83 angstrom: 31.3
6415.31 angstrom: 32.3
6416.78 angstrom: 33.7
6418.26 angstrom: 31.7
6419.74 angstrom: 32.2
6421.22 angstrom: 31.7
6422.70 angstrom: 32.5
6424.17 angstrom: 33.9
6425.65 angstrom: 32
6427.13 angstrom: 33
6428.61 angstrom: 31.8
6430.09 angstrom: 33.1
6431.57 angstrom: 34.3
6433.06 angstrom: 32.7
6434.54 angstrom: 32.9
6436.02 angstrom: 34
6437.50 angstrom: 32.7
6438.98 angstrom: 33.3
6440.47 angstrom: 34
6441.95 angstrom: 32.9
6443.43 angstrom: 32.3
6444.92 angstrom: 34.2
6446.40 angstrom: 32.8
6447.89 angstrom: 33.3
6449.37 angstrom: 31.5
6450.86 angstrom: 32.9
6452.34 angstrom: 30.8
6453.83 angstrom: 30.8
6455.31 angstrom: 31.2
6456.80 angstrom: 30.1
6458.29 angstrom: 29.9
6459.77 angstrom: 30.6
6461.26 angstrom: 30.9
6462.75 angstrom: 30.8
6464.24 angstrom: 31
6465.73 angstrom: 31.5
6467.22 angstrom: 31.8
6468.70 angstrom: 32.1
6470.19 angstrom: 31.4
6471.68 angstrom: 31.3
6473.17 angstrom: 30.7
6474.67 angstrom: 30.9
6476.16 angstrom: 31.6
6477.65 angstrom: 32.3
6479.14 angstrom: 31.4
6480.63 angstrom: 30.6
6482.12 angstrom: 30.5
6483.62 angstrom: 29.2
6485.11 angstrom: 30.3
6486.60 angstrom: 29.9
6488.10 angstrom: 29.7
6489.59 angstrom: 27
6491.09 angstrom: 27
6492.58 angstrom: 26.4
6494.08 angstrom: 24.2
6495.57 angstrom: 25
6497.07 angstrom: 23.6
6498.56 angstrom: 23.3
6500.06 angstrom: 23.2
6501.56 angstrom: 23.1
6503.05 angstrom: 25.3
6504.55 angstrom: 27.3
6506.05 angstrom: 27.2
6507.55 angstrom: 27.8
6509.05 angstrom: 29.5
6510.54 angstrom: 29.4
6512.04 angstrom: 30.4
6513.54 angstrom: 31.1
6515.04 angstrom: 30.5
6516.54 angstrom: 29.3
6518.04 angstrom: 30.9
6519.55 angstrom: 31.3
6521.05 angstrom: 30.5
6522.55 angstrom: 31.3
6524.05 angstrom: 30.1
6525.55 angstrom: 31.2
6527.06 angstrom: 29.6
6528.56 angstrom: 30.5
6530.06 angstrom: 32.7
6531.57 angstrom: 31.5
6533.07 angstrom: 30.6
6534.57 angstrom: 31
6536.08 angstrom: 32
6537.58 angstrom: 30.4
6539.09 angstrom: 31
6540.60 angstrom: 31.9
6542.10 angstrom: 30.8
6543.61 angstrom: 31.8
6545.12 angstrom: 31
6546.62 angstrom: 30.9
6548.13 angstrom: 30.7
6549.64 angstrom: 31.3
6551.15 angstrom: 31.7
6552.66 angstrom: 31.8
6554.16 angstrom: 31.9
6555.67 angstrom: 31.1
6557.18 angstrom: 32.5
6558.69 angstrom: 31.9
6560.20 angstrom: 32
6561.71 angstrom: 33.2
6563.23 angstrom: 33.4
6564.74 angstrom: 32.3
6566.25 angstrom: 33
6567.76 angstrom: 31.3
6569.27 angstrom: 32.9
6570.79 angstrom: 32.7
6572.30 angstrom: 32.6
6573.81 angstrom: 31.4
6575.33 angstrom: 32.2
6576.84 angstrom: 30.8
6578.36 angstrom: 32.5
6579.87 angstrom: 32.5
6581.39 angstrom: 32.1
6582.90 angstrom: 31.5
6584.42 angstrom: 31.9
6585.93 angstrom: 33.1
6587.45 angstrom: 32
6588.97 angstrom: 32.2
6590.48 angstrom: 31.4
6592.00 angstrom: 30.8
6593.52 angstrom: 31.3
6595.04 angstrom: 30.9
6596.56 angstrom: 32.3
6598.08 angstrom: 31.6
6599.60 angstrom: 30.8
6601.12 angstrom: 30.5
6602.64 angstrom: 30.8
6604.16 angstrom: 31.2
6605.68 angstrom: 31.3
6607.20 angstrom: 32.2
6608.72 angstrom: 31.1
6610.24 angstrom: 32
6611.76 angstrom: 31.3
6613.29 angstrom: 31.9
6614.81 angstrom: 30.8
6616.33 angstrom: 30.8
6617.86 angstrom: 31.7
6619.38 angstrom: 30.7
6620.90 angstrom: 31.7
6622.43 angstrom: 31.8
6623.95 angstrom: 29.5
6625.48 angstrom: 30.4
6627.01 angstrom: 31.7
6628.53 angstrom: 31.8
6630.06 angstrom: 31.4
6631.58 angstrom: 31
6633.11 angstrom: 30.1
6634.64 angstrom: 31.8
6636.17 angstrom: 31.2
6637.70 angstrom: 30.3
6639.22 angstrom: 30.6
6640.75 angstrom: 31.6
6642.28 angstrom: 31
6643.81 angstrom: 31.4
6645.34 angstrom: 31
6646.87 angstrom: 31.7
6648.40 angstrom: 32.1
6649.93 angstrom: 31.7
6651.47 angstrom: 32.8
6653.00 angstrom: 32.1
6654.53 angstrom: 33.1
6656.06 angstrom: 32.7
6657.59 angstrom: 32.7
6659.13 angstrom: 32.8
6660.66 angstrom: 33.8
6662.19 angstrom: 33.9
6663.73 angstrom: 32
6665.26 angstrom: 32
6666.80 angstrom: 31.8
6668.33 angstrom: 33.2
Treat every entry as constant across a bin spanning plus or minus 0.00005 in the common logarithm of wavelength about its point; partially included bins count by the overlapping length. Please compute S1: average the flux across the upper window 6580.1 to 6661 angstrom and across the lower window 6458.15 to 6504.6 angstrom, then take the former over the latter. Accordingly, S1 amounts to 1.1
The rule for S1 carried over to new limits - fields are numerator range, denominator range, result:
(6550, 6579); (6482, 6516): 1.17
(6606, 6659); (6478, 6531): 1.10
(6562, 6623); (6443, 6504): 1.07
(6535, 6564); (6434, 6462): 0.98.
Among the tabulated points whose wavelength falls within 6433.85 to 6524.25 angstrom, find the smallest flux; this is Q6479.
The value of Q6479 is 23.1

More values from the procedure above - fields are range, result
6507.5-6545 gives 27.8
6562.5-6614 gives 30.5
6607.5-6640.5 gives 29.5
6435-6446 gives 32.3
